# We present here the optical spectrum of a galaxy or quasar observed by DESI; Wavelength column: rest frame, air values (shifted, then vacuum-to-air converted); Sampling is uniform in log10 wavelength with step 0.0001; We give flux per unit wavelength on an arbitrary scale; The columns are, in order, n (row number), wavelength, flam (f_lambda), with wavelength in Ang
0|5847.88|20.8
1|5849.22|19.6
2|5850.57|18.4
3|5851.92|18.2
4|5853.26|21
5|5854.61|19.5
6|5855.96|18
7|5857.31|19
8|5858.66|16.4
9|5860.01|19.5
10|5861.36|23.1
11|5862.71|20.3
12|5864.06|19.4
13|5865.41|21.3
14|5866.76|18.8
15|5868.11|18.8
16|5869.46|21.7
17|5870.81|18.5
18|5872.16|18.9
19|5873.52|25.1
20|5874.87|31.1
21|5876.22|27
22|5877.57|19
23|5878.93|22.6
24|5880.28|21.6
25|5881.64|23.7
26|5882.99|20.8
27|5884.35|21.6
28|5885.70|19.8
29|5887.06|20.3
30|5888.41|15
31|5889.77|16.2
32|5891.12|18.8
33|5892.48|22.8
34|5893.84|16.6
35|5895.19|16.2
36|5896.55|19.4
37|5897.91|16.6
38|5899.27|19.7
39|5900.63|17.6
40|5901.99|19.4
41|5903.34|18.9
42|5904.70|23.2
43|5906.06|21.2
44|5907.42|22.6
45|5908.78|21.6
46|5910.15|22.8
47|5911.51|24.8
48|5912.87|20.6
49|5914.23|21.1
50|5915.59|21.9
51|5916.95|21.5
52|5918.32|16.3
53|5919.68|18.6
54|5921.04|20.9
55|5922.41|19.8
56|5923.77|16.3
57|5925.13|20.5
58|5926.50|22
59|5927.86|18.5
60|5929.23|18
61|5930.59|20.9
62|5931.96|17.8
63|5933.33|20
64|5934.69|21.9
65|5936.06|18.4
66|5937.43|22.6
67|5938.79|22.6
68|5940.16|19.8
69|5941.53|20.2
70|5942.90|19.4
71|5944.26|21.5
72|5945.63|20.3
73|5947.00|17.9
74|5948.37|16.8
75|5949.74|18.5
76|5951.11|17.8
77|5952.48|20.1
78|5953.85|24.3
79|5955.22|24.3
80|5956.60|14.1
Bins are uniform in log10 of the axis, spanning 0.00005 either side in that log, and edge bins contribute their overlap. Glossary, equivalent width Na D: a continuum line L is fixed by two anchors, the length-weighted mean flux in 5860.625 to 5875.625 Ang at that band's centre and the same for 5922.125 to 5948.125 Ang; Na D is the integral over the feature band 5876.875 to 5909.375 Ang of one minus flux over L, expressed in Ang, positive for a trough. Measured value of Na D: 1.8 Ang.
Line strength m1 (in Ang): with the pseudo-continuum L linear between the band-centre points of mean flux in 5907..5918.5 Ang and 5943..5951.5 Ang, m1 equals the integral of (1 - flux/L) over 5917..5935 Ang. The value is 1.05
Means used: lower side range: 21.7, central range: 19.4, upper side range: 18.9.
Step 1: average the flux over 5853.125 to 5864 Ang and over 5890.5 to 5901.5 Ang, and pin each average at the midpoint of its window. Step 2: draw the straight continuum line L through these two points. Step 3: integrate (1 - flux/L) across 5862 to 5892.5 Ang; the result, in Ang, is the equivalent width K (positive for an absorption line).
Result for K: -3.2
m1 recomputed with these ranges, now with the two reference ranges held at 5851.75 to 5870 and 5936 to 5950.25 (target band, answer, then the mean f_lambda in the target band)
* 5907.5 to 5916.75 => -1.1 Ang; 22.1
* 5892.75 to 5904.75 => 0.8 Ang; 18.5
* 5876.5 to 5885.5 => -0.9 Ang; 21.7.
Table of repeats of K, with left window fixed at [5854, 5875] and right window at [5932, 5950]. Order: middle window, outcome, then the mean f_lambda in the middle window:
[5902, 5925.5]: -0.7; 20.7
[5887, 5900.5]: 1.4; 18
